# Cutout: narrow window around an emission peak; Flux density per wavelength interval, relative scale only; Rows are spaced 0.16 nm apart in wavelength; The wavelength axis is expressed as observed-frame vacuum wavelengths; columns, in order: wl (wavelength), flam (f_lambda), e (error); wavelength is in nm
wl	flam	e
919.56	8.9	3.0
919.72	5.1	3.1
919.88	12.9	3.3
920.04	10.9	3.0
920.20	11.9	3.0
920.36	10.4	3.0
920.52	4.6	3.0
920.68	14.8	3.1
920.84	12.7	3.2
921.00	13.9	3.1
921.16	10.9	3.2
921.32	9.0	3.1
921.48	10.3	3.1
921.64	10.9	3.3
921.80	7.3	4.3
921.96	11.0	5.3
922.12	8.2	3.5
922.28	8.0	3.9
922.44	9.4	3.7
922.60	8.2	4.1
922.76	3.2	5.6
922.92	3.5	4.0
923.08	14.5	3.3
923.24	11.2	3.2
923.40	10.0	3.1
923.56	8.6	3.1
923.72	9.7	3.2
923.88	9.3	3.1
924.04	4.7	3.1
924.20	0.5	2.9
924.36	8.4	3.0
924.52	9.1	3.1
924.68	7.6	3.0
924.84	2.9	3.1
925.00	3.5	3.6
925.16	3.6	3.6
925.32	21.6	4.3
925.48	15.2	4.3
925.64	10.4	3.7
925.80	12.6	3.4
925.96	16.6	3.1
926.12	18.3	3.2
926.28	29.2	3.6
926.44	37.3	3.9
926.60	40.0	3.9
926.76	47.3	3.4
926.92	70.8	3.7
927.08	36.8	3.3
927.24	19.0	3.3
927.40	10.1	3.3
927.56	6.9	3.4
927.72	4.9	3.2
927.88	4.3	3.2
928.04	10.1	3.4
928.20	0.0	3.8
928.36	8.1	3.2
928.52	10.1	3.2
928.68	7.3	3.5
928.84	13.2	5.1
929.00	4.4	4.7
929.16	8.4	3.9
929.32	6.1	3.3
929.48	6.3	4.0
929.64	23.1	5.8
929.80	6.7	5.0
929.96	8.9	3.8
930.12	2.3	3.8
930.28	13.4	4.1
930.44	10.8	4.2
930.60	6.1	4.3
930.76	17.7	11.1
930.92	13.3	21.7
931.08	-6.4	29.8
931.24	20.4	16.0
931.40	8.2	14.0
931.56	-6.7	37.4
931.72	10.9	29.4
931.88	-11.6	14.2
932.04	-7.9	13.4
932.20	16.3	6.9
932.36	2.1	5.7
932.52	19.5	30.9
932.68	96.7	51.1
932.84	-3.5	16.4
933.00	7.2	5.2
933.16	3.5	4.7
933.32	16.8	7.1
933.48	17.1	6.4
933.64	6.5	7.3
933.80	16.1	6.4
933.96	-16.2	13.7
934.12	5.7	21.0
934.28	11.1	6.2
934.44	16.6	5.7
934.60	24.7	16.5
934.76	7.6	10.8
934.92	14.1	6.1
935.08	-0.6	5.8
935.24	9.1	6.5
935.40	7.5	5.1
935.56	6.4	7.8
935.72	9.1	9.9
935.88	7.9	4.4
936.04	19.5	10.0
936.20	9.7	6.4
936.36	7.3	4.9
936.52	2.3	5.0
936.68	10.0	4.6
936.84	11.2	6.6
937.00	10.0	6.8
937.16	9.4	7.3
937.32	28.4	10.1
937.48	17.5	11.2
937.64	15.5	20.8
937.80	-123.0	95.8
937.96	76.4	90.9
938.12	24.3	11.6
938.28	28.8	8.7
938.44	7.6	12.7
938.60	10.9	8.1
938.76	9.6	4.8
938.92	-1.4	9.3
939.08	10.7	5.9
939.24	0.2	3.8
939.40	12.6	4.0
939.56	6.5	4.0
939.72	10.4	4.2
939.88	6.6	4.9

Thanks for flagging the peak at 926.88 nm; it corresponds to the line [O III]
